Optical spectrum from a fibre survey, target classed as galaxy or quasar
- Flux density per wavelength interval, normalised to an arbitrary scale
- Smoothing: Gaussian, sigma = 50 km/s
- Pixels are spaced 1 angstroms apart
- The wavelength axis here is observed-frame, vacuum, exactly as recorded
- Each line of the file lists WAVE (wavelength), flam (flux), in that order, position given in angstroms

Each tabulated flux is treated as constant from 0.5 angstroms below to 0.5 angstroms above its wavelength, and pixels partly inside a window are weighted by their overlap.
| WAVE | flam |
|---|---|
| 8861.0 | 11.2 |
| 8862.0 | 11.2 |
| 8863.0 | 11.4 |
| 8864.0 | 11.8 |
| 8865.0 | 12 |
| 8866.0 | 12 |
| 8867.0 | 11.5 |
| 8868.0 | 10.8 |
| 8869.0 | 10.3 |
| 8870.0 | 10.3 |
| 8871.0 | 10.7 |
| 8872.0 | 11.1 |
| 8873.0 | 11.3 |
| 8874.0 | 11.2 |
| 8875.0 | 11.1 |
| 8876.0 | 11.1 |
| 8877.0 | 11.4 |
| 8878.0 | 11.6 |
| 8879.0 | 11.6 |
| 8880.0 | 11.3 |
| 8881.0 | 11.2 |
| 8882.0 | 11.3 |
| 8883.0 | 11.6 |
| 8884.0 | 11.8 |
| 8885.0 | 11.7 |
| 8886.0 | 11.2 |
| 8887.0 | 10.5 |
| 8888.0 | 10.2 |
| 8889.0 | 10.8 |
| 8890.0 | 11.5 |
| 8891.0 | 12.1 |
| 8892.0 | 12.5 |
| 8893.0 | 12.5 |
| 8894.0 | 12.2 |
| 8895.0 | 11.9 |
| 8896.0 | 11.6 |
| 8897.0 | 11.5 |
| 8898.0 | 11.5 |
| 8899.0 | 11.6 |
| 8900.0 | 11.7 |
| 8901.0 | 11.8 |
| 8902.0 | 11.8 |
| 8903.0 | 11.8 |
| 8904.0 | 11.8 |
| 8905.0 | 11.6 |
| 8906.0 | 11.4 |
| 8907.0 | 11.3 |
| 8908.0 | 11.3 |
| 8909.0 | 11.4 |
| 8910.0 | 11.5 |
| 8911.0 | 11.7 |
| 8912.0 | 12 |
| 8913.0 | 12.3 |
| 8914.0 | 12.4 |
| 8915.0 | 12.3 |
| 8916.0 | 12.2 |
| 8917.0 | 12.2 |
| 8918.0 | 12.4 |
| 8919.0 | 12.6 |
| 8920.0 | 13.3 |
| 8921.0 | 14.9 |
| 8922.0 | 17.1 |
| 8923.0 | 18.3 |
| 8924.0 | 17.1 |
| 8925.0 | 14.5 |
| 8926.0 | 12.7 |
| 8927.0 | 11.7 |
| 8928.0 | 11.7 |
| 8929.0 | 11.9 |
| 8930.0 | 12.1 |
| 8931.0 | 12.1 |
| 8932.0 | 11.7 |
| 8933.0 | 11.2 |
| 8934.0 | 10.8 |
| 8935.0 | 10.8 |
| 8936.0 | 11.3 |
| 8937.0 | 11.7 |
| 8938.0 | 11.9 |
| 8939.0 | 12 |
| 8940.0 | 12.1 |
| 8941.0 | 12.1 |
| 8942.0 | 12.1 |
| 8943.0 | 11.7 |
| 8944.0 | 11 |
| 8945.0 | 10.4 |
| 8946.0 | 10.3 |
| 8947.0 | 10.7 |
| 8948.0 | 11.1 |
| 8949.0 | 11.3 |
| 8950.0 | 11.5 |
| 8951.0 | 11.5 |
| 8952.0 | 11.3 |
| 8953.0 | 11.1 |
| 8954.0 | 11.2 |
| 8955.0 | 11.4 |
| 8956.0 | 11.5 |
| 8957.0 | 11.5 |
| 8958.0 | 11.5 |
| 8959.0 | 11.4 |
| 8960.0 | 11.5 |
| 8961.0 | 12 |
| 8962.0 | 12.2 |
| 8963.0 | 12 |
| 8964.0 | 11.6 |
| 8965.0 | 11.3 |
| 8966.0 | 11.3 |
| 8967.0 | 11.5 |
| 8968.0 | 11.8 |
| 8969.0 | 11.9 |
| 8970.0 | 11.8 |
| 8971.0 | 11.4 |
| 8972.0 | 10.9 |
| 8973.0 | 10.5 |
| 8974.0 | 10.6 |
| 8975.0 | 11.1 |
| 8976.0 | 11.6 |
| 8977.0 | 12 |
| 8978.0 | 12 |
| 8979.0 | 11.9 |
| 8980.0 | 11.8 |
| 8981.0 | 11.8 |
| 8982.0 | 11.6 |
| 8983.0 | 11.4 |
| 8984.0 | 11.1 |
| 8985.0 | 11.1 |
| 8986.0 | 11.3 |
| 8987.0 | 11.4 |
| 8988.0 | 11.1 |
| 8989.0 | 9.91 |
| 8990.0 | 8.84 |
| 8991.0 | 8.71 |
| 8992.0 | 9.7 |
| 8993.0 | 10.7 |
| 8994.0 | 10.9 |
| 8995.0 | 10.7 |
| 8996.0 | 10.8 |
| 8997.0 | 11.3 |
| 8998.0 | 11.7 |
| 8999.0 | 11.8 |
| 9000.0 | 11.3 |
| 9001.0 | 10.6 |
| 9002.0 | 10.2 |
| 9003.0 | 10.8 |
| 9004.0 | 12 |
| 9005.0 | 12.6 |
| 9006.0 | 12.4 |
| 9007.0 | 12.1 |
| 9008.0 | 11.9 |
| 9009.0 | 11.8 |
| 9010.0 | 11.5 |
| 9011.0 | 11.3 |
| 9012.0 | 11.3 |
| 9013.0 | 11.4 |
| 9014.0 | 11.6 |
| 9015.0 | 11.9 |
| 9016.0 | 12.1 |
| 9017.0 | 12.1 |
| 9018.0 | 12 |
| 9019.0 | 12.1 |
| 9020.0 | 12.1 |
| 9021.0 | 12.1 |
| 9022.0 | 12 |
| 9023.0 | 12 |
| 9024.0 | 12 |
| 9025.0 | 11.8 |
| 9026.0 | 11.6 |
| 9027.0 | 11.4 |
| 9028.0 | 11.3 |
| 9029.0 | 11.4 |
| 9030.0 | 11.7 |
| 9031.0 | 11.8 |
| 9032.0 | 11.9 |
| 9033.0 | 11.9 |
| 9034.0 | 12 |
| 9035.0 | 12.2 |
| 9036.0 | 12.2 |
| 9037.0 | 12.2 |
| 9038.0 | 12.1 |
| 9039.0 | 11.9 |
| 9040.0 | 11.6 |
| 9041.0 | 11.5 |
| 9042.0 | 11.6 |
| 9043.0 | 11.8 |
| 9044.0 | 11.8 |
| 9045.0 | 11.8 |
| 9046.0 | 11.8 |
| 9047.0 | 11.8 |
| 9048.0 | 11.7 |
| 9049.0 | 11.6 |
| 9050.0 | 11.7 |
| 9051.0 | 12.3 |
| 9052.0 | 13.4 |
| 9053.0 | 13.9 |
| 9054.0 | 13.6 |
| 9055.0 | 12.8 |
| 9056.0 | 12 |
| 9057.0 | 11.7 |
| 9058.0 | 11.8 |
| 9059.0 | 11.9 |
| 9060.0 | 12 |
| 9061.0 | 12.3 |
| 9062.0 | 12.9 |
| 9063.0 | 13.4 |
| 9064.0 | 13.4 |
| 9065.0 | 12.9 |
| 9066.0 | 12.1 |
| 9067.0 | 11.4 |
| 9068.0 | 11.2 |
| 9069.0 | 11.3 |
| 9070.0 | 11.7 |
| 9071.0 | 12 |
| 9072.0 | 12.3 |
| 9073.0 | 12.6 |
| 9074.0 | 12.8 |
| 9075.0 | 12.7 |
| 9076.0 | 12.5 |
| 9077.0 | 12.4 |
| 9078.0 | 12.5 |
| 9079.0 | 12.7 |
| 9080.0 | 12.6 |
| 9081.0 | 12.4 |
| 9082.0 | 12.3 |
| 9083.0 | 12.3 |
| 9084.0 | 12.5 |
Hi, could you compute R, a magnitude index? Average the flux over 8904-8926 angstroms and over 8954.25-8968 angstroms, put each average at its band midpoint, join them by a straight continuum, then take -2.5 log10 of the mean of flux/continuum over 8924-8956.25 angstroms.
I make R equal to 0.05 mag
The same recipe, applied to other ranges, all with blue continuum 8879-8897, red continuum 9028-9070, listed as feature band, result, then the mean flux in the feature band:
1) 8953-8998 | 0.06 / 11.2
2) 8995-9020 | 0.03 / 11.6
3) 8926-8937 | 0.01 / 11.6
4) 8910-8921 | -0.07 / 12.4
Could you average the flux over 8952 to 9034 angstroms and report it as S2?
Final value 11.4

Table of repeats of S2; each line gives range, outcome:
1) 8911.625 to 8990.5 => 11.8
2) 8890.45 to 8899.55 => 11.9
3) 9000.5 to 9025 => 11.7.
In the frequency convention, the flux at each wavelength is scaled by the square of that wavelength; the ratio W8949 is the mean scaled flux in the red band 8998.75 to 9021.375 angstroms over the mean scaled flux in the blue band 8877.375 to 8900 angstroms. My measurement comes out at 1.04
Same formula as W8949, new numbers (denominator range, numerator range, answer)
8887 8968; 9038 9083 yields 1.06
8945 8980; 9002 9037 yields 1.05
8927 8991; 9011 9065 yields 1.08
